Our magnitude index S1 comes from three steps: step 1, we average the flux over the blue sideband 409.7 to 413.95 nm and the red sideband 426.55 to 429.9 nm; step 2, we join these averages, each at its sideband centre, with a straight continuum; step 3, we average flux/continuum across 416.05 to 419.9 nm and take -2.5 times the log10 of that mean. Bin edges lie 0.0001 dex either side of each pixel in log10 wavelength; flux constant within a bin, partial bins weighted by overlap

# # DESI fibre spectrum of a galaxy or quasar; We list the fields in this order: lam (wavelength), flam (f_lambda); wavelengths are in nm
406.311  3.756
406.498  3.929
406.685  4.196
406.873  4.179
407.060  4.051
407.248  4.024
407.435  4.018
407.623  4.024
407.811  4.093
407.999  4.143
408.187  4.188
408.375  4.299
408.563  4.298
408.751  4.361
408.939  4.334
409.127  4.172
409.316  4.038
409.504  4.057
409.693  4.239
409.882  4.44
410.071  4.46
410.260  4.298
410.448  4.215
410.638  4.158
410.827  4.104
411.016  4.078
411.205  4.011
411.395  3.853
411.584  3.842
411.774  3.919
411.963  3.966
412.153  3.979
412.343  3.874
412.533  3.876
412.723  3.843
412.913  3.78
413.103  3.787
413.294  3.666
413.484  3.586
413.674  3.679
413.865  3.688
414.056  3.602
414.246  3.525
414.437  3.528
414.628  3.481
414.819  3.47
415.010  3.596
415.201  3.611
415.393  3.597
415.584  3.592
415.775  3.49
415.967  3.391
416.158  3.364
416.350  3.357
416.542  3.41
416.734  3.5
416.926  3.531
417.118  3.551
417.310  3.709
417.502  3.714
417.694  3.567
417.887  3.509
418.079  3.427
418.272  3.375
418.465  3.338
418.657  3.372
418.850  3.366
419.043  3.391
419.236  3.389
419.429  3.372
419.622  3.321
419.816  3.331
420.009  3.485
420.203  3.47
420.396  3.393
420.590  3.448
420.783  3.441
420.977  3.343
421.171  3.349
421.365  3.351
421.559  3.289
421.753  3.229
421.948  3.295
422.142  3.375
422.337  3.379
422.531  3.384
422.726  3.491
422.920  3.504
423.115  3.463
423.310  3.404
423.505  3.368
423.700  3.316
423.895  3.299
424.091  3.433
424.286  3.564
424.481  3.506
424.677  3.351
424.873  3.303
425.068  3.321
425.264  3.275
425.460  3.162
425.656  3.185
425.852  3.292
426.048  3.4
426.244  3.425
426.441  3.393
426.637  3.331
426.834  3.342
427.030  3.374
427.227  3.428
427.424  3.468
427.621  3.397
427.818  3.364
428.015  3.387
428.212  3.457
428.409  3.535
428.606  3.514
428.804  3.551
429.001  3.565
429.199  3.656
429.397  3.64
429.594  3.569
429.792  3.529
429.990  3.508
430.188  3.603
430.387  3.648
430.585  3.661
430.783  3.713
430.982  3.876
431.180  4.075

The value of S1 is 0.102 mag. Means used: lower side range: 3.96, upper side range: 3.48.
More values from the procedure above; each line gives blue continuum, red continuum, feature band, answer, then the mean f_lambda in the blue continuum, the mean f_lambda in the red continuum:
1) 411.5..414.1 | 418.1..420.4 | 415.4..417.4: 0.022 mag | 3.79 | 3.38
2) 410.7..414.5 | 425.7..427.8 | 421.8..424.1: 0.035 mag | 3.81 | 3.38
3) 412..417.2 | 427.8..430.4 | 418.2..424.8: 0.059 mag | 3.61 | 3.54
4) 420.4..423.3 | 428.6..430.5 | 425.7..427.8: 0.041 mag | 3.38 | 3.58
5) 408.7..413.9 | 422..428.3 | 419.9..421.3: 0.052 mag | 4.01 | 3.38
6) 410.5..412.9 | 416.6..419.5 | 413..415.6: 0.047 mag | 3.96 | 3.47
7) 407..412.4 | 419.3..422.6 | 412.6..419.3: 0.049 mag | 4.12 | 3.37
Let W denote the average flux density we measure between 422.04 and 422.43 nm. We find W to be 3.37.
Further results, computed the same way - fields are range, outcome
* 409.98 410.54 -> 4.33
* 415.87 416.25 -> 3.38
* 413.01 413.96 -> 3.68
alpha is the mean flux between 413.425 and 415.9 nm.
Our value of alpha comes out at 3.57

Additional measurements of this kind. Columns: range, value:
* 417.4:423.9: 3.4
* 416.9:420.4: 3.45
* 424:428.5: 3.38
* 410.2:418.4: 3.69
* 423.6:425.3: 3.38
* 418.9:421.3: 3.39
